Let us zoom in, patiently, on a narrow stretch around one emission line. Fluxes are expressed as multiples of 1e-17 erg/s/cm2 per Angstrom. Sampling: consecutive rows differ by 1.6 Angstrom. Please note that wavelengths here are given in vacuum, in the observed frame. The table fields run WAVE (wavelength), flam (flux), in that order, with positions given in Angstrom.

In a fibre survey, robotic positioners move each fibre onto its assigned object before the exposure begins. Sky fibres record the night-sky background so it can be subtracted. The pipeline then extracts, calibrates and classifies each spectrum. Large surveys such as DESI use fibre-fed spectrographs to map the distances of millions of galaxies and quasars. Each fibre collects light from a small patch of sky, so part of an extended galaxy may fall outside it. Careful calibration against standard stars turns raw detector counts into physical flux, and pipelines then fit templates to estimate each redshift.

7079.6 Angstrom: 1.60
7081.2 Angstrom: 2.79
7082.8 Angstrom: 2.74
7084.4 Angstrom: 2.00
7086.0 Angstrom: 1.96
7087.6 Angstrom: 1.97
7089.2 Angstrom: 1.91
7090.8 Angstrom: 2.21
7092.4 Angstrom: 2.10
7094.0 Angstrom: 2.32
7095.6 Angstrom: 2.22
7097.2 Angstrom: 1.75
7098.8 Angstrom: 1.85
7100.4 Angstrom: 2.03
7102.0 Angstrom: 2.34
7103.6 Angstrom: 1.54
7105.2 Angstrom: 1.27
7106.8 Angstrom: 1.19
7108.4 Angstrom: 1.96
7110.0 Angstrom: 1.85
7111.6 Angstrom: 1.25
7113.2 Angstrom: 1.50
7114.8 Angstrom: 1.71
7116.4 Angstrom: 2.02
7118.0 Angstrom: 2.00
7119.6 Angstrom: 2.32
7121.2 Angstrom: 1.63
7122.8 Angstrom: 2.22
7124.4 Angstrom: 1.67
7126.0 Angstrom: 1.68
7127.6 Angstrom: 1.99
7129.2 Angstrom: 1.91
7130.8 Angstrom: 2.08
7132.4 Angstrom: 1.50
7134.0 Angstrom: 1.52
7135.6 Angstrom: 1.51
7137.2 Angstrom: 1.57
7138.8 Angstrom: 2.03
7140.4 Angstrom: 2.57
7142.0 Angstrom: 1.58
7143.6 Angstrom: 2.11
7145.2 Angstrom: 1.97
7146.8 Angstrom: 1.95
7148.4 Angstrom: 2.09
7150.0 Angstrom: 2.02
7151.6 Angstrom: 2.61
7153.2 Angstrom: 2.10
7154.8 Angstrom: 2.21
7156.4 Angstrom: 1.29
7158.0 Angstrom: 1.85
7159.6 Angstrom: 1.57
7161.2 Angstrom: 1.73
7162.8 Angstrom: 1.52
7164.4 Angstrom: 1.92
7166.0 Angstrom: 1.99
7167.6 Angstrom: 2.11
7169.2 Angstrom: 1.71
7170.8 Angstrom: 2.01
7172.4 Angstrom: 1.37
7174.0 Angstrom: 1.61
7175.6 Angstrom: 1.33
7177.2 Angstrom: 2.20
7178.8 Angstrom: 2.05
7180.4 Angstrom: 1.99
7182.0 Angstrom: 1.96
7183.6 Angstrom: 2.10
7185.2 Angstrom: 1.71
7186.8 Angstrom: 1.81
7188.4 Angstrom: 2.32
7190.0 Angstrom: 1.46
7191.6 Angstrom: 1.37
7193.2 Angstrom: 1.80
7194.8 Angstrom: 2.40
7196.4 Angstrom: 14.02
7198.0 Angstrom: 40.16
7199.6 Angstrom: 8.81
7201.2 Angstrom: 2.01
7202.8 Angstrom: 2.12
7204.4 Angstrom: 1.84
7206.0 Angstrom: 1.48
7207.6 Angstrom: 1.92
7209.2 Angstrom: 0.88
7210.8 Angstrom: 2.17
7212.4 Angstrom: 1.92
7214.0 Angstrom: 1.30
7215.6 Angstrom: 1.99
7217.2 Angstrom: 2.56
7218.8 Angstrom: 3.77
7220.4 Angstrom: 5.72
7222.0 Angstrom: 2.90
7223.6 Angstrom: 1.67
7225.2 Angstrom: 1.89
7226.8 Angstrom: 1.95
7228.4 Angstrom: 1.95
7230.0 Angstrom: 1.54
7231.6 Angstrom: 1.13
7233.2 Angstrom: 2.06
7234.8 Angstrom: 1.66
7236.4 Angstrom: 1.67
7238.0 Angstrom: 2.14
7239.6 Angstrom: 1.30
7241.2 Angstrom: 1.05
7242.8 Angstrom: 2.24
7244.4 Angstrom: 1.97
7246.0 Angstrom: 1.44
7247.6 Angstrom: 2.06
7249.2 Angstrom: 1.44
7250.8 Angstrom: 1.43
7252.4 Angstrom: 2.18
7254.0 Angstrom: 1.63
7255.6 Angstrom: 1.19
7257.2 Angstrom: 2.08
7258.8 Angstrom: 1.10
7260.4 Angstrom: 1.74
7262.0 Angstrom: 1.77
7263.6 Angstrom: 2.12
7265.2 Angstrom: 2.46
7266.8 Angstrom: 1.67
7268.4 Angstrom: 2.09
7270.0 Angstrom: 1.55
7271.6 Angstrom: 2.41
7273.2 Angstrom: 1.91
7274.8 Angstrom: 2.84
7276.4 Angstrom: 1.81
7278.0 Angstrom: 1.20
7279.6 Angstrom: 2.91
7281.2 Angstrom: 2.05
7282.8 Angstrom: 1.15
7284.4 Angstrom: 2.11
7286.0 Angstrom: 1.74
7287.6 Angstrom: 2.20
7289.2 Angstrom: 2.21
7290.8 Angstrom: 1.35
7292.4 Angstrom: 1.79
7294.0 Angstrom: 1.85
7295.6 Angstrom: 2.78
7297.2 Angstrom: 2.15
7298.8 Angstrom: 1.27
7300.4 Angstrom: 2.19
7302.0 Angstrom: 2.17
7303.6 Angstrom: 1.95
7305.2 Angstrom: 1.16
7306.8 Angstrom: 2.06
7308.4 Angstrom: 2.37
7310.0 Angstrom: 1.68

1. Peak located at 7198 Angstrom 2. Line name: H-alpha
